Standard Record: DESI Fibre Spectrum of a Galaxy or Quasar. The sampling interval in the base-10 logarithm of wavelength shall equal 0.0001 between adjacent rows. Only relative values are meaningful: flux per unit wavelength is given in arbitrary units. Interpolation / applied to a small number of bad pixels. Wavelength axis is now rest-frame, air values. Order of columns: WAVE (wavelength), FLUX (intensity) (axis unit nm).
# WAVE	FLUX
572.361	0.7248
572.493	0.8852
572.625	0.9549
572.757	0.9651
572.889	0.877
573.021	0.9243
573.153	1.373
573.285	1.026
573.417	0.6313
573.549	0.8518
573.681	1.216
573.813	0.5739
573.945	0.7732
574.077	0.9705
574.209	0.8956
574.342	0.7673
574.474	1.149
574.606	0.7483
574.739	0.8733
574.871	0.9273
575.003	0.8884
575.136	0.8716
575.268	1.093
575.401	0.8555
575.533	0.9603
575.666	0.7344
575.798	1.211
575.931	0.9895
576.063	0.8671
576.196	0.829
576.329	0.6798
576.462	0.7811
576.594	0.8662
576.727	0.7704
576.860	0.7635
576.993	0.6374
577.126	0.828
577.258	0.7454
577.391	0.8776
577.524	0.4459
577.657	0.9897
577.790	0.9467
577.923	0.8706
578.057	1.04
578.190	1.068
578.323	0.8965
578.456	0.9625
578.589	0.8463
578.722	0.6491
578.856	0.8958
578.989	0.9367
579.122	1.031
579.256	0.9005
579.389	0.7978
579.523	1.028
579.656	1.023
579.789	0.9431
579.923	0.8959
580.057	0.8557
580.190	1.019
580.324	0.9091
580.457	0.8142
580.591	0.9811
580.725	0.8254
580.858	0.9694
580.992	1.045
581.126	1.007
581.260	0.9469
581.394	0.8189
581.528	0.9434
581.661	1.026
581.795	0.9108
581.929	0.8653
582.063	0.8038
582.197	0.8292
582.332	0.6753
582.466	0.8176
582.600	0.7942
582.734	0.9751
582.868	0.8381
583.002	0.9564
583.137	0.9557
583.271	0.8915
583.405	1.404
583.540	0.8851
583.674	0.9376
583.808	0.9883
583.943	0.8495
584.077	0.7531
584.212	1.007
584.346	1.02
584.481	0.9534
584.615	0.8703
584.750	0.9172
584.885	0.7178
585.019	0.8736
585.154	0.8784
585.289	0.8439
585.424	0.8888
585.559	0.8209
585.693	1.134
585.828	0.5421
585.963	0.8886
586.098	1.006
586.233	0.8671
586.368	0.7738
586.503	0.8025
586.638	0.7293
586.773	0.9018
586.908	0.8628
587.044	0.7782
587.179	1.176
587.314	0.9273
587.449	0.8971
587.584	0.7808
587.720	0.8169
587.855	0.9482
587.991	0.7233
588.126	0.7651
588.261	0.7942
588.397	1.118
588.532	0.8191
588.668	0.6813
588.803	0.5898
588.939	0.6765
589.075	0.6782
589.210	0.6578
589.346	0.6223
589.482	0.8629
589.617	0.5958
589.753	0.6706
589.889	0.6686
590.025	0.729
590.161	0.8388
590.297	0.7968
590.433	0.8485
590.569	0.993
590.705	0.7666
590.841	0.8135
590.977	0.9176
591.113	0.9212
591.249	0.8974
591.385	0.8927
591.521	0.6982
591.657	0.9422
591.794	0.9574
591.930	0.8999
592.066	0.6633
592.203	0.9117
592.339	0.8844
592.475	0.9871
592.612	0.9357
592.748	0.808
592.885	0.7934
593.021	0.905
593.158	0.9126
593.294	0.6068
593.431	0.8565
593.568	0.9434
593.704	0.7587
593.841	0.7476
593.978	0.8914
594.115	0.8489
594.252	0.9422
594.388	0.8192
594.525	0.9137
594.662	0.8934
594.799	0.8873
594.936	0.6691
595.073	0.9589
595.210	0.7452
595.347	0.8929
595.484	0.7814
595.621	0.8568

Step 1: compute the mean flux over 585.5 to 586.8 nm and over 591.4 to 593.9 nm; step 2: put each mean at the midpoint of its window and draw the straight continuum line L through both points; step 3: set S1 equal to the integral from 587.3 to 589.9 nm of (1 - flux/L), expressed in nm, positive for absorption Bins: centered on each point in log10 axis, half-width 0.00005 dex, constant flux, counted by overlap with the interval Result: 0.25 nm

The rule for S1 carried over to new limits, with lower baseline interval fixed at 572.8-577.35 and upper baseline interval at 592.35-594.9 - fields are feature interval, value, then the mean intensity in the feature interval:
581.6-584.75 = -0.155 nm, 0.913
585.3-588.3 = 0.033 nm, 0.856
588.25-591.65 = 0.303 nm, 0.785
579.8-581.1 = -0.079 nm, 0.927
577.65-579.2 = -0.085 nm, 0.925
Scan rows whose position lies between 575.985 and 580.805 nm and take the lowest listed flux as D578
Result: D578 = 0.4459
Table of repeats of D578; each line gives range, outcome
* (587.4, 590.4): 0.5898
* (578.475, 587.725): 0.5421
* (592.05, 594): 0.6068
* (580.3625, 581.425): 0.8142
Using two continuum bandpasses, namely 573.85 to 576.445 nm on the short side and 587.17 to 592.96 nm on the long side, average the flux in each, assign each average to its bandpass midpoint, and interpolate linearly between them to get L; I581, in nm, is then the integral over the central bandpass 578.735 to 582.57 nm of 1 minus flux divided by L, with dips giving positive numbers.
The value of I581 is -0.18 nm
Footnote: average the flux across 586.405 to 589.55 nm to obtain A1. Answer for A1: 0.809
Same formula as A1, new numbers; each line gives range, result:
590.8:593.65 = 0.864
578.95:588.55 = 0.899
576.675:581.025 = 0.884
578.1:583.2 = 0.907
